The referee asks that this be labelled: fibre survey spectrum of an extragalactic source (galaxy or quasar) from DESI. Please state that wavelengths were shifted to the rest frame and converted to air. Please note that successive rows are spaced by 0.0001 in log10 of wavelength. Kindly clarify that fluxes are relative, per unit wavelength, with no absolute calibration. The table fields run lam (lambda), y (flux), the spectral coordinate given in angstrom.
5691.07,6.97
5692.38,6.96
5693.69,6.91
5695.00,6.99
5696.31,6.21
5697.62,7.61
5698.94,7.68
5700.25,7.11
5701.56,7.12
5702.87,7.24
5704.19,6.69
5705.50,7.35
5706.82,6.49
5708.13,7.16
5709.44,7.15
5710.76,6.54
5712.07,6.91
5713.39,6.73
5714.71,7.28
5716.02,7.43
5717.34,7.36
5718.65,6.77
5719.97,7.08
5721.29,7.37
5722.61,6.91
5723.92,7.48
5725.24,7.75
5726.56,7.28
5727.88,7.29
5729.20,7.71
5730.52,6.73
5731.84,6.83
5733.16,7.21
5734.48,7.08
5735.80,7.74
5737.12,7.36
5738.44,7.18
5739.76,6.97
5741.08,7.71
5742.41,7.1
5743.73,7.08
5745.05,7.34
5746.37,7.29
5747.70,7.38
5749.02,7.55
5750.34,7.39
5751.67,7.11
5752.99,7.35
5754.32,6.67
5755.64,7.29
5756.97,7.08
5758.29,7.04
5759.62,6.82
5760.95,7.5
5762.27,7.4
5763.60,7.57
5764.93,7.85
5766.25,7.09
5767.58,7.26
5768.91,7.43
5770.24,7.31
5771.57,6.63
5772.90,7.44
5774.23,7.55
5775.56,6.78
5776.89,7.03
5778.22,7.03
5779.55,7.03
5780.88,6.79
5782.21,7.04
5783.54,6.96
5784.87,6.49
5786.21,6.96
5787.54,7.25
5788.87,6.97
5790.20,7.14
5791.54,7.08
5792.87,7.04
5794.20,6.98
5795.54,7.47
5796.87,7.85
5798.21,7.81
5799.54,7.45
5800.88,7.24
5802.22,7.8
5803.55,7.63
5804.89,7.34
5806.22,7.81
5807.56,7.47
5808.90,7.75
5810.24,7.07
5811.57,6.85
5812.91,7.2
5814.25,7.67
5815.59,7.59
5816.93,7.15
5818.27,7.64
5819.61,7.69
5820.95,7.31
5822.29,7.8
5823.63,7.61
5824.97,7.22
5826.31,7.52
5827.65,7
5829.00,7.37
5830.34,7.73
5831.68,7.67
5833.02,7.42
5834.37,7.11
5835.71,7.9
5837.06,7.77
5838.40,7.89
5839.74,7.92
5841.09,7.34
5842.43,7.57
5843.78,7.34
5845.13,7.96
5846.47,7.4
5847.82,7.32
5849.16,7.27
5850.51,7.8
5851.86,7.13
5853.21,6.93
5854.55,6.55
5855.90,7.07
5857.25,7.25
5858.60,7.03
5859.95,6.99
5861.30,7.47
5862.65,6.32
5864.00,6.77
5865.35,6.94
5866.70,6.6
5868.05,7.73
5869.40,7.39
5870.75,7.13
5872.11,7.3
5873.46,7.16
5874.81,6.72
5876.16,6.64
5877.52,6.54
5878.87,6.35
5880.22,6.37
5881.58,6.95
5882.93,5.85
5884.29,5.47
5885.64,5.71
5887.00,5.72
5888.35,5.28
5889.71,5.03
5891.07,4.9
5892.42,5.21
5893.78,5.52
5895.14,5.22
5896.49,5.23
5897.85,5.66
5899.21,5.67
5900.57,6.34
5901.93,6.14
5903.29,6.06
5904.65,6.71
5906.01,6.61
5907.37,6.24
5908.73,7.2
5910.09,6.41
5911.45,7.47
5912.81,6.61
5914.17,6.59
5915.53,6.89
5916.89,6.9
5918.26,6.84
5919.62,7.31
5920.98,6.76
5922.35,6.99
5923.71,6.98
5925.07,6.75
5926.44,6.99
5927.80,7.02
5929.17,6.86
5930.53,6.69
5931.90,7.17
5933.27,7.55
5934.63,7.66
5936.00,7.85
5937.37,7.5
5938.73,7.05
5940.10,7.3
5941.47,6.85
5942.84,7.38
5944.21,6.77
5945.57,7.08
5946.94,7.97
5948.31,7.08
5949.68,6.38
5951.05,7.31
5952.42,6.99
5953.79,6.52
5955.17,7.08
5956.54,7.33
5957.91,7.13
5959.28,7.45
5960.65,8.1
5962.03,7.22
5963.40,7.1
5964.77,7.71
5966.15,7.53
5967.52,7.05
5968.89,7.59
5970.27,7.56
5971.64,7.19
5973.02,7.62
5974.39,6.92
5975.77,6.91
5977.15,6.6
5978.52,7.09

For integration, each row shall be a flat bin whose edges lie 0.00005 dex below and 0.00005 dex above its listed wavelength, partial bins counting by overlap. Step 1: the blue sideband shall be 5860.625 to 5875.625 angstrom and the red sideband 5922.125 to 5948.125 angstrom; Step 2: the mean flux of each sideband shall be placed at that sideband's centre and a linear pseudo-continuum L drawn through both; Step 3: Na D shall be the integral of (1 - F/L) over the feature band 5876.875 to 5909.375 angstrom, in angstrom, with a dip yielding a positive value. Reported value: 5.4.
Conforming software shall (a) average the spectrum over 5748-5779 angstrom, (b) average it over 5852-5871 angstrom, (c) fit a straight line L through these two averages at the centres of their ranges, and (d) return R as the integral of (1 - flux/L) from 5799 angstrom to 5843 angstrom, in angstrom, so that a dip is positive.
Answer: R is -2.5 angstrom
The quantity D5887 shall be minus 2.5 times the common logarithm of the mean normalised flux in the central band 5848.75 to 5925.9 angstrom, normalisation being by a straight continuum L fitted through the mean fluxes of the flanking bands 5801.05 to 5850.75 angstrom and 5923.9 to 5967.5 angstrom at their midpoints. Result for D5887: 0.128 mag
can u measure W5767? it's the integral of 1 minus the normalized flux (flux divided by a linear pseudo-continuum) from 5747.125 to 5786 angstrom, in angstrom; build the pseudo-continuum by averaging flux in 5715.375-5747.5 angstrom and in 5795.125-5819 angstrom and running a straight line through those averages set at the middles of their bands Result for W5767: 1.0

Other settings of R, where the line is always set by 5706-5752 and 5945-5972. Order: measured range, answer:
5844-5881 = 0.99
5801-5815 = -0.45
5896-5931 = 3.06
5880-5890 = 1.99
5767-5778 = 0.05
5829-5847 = -0.95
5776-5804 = 0.11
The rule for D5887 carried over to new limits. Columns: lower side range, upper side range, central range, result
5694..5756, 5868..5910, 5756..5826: -0.08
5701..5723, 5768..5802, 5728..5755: -0.02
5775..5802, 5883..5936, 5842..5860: -0.08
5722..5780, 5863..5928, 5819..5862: -0.10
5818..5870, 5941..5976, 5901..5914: 0.11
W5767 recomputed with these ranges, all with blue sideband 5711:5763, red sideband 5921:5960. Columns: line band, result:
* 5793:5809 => -0.76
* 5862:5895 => 3.95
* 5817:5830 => -0.50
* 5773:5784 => 0.23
